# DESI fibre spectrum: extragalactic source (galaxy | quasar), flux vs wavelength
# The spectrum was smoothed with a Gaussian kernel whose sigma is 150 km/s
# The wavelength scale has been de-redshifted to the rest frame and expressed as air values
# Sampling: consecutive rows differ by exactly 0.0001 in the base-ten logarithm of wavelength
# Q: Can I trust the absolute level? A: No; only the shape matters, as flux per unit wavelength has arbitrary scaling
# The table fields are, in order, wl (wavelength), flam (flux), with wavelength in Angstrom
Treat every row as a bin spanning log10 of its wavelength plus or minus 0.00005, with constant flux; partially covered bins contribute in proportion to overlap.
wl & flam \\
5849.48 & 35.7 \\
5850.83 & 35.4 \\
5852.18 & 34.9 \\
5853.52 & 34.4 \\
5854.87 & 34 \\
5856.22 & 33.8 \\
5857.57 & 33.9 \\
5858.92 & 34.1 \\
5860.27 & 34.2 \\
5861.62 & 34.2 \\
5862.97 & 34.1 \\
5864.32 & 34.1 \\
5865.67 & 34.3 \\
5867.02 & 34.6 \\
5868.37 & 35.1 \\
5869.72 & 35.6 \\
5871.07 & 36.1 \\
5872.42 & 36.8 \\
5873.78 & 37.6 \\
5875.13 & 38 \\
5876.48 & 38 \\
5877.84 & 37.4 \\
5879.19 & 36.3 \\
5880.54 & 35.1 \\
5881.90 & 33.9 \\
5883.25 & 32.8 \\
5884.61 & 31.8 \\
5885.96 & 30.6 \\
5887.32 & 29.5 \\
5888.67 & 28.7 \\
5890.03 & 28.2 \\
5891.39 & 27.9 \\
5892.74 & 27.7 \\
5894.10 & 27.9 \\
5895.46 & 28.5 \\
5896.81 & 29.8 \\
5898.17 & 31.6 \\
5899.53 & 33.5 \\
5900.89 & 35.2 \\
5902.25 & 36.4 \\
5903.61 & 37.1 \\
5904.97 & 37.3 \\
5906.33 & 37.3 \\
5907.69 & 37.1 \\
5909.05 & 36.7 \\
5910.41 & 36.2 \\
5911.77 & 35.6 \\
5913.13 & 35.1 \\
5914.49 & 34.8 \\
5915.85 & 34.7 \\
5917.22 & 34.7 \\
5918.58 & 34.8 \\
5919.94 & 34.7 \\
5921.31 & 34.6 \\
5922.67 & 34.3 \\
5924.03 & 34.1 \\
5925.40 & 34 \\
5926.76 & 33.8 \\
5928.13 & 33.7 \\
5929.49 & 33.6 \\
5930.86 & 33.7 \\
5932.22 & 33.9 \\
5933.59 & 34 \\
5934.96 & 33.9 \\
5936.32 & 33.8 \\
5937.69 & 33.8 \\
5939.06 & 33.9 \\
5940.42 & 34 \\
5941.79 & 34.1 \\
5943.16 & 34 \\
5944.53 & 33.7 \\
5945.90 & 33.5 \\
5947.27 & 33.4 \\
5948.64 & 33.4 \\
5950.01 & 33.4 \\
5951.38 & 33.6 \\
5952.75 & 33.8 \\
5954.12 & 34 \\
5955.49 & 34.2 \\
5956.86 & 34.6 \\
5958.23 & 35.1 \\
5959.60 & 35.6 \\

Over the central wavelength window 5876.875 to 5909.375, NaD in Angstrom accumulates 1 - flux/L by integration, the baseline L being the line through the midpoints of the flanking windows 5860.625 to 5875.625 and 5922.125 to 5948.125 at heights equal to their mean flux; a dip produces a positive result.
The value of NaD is 1.9 Angstrom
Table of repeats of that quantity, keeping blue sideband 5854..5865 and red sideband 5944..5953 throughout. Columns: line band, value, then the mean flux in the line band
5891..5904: 0.9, 31.5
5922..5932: -0.1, 33.9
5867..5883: -1.1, 36.2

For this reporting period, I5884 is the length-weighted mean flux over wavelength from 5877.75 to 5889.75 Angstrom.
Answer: 32.5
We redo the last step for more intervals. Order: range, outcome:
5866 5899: 32.9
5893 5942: 34.2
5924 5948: 33.8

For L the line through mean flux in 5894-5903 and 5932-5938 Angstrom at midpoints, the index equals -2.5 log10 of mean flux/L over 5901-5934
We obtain -0.067 mag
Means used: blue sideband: 32.1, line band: 35.1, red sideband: 33.9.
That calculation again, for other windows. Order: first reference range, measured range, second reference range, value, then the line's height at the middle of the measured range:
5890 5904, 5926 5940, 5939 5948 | -0.02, 33.2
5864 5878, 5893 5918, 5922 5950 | 0.02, 34.9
